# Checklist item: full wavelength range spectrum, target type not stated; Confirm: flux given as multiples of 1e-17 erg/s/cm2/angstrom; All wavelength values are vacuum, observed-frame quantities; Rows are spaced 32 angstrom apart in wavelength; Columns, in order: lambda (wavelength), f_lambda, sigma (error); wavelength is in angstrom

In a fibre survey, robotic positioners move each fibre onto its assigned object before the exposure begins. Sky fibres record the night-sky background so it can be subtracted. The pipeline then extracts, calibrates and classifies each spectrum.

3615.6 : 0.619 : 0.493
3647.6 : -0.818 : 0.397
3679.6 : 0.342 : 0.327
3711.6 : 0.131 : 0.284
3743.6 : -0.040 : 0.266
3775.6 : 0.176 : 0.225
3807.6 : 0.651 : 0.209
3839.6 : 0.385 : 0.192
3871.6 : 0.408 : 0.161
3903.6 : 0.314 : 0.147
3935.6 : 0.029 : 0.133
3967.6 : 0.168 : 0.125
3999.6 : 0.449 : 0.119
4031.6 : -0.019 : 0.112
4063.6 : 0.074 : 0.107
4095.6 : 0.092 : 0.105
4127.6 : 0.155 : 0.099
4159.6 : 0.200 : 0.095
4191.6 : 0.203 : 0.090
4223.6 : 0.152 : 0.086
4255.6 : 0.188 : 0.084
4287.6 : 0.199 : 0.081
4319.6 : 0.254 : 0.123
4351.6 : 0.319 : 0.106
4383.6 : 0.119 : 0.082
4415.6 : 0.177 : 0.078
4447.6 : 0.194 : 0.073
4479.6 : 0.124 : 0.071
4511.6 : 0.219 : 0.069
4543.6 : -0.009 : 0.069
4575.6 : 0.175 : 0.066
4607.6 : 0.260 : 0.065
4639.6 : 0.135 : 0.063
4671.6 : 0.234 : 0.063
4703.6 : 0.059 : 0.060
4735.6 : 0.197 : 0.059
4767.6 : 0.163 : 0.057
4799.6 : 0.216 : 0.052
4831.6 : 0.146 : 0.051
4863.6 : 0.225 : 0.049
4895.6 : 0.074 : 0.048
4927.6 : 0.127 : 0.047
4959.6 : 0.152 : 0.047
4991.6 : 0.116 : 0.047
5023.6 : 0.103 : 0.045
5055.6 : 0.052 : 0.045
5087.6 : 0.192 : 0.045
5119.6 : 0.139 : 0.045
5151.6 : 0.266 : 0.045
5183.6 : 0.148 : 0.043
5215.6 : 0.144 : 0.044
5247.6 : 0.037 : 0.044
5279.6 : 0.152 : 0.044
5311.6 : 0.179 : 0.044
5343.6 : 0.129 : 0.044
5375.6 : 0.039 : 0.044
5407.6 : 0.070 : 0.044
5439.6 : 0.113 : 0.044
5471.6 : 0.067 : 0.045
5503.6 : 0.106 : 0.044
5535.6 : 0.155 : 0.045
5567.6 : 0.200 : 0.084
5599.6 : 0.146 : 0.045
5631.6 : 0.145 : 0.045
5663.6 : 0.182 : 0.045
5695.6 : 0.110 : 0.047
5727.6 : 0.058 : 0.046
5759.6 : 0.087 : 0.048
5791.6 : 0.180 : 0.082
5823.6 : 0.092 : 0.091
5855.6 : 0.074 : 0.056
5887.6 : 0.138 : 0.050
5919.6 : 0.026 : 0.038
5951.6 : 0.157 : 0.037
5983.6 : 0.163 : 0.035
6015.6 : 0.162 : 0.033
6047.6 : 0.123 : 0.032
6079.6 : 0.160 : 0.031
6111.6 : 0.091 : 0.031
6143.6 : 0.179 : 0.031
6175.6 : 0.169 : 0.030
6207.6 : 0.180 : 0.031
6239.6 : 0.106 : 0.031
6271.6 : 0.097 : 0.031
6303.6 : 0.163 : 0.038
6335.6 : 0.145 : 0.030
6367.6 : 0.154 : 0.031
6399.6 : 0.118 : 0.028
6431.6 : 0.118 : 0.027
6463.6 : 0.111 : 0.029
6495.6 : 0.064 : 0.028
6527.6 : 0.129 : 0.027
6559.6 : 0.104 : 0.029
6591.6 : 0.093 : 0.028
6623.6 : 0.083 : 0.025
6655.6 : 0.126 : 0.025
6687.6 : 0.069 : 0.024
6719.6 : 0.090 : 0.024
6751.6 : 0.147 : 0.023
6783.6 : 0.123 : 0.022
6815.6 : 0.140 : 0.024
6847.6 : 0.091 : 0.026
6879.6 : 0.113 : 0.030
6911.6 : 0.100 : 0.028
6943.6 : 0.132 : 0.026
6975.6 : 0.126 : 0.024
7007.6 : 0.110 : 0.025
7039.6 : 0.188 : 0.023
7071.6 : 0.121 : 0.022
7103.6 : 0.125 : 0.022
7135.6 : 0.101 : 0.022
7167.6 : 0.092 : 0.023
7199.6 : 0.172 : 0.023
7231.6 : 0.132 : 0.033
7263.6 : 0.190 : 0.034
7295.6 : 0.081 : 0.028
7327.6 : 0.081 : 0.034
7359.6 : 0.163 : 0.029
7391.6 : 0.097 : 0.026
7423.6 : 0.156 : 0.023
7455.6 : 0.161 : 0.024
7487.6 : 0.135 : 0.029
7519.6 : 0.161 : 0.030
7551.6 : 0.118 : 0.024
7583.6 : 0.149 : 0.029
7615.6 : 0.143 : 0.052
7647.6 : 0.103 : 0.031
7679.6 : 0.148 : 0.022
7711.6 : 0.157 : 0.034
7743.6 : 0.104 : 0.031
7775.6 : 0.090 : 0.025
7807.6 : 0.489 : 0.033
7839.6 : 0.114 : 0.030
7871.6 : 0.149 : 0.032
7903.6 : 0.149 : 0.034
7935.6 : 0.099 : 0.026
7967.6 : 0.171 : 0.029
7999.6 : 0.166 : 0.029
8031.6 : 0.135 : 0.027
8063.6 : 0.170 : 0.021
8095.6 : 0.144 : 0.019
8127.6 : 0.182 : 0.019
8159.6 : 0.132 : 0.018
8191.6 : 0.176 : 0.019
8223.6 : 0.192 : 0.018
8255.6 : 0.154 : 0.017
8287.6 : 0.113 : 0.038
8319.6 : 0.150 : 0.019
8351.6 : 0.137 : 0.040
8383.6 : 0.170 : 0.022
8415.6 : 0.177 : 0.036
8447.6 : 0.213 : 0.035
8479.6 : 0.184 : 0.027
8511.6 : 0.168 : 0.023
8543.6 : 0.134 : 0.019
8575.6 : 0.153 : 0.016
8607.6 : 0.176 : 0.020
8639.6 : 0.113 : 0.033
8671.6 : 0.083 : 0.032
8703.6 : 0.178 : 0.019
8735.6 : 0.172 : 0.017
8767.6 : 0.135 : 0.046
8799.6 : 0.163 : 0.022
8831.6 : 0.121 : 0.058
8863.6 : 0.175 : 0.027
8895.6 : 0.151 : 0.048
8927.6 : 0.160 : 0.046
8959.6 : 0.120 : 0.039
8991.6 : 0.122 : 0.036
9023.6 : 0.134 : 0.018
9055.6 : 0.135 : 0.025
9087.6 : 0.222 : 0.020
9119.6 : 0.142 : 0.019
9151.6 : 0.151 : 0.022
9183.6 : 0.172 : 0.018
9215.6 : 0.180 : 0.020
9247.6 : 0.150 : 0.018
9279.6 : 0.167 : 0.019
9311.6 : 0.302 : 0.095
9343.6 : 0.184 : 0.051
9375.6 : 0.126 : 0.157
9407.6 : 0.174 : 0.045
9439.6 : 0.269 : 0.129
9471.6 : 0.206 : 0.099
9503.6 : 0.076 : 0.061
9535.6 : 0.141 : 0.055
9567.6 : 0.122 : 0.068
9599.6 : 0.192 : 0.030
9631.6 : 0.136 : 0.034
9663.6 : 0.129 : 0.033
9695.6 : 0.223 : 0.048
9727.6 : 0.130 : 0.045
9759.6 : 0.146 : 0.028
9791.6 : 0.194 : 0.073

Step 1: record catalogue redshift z 1.10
